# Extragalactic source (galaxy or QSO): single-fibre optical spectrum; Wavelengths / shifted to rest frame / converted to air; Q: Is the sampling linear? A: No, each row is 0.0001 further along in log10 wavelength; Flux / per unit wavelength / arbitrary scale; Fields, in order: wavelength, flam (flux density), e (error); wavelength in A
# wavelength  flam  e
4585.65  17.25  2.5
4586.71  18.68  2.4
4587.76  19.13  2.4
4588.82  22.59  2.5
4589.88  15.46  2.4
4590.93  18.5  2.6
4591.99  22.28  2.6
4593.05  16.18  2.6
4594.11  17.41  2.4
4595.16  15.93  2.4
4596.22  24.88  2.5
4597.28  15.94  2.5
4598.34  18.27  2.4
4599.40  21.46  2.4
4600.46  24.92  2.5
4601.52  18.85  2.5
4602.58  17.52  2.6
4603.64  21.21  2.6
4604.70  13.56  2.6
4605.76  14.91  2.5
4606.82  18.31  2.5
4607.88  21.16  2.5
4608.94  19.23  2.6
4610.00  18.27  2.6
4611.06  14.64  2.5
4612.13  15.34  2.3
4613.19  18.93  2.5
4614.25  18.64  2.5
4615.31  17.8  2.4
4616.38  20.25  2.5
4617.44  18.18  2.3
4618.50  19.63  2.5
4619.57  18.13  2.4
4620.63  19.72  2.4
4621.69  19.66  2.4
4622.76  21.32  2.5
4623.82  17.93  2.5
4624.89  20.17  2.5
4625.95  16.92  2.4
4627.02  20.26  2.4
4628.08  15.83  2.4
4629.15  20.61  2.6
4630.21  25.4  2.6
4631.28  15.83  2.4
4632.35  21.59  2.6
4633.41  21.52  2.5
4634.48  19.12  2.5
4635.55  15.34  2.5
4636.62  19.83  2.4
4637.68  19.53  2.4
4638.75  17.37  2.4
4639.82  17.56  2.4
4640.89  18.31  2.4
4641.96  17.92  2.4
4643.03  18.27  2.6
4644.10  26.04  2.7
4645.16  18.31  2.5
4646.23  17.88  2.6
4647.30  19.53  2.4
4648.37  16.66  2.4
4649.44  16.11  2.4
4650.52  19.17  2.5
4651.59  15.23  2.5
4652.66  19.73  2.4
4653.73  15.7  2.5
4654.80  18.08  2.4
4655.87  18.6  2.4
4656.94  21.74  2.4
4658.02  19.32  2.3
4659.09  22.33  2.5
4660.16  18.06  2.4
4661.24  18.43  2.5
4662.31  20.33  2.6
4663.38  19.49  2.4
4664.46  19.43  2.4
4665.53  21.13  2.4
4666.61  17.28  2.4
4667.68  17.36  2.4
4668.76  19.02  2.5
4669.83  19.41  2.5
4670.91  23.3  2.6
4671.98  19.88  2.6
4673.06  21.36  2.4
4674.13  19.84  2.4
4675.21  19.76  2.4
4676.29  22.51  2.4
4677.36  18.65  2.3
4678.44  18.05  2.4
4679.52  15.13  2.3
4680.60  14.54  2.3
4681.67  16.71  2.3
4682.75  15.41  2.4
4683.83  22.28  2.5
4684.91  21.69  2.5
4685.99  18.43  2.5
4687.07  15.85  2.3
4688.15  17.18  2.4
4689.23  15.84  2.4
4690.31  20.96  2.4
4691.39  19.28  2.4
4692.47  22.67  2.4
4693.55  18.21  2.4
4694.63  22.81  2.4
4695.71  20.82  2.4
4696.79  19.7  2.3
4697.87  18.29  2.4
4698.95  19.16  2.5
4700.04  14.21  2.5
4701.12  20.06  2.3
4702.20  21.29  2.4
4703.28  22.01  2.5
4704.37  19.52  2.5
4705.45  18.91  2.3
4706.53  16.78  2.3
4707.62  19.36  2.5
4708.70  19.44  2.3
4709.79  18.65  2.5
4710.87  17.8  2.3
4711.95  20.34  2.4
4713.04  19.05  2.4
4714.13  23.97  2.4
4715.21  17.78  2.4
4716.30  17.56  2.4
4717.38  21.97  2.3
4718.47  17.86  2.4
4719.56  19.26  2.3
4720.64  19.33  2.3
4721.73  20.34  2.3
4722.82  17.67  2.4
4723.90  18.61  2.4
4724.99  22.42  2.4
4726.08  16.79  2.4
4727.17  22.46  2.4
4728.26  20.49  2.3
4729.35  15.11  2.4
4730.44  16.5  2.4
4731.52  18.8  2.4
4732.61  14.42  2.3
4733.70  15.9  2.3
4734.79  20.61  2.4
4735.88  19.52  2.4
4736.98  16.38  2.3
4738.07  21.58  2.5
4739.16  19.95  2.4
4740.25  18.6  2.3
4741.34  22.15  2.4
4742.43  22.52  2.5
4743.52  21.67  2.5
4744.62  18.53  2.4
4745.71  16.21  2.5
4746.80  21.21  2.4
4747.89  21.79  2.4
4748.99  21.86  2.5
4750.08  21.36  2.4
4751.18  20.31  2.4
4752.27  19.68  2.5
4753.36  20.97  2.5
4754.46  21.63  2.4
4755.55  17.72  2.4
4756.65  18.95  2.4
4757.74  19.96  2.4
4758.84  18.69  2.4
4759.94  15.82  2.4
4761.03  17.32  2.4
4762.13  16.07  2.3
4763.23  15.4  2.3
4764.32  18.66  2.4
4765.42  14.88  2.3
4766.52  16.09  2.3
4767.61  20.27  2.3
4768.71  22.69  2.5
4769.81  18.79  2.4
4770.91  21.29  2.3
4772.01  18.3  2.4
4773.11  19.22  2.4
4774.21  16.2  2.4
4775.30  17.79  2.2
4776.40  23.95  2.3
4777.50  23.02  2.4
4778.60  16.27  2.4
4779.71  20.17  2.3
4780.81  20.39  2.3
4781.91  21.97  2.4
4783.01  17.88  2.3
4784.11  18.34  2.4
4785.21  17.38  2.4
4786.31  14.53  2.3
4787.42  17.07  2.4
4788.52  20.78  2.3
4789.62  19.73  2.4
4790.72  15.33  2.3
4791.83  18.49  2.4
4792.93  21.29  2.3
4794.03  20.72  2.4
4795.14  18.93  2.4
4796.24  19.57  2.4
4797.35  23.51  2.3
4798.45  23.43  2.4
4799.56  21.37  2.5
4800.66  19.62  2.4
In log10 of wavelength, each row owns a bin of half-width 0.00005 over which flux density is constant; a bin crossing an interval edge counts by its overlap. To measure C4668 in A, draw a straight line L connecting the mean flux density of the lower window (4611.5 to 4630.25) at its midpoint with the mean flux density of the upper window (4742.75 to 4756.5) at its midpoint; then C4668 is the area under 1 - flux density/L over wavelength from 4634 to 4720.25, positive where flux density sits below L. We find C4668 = 2.2 A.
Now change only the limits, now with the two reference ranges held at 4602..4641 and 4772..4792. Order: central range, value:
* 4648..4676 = -0.7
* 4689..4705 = -0.9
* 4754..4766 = 0.7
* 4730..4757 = -1.2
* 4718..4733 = 0.1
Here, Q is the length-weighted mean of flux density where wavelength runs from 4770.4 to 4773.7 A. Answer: 19.5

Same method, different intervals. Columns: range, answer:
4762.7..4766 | 16.3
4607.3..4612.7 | 17.7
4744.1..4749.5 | 19.9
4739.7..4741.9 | 20.4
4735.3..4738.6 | 19.1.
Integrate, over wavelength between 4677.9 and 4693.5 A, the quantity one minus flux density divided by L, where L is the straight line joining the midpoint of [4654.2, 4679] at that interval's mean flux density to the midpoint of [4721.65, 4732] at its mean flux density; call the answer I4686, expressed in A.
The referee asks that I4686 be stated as 1.0 A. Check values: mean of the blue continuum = 19.7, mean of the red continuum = 18.9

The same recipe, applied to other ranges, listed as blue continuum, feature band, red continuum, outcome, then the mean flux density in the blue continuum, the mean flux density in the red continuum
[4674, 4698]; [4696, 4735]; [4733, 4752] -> 0.98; 18.9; 20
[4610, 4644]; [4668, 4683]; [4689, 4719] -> 0.29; 18.8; 19.5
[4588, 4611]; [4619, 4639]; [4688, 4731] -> -0.38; 18.8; 19.3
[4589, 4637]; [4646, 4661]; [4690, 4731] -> 0.49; 18.8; 19.4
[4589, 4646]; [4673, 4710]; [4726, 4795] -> -0.03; 18.9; 19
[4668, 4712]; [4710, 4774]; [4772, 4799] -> 0.45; 19.1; 19.4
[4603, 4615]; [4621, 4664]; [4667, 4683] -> -1.89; 17.7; 18.8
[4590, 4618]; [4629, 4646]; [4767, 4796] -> -0.75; 18.5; 19.3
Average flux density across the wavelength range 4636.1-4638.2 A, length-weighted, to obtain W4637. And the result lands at 19.8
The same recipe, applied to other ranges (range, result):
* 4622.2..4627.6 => 19.3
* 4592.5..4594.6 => 16.8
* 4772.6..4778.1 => 20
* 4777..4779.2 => 19.5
